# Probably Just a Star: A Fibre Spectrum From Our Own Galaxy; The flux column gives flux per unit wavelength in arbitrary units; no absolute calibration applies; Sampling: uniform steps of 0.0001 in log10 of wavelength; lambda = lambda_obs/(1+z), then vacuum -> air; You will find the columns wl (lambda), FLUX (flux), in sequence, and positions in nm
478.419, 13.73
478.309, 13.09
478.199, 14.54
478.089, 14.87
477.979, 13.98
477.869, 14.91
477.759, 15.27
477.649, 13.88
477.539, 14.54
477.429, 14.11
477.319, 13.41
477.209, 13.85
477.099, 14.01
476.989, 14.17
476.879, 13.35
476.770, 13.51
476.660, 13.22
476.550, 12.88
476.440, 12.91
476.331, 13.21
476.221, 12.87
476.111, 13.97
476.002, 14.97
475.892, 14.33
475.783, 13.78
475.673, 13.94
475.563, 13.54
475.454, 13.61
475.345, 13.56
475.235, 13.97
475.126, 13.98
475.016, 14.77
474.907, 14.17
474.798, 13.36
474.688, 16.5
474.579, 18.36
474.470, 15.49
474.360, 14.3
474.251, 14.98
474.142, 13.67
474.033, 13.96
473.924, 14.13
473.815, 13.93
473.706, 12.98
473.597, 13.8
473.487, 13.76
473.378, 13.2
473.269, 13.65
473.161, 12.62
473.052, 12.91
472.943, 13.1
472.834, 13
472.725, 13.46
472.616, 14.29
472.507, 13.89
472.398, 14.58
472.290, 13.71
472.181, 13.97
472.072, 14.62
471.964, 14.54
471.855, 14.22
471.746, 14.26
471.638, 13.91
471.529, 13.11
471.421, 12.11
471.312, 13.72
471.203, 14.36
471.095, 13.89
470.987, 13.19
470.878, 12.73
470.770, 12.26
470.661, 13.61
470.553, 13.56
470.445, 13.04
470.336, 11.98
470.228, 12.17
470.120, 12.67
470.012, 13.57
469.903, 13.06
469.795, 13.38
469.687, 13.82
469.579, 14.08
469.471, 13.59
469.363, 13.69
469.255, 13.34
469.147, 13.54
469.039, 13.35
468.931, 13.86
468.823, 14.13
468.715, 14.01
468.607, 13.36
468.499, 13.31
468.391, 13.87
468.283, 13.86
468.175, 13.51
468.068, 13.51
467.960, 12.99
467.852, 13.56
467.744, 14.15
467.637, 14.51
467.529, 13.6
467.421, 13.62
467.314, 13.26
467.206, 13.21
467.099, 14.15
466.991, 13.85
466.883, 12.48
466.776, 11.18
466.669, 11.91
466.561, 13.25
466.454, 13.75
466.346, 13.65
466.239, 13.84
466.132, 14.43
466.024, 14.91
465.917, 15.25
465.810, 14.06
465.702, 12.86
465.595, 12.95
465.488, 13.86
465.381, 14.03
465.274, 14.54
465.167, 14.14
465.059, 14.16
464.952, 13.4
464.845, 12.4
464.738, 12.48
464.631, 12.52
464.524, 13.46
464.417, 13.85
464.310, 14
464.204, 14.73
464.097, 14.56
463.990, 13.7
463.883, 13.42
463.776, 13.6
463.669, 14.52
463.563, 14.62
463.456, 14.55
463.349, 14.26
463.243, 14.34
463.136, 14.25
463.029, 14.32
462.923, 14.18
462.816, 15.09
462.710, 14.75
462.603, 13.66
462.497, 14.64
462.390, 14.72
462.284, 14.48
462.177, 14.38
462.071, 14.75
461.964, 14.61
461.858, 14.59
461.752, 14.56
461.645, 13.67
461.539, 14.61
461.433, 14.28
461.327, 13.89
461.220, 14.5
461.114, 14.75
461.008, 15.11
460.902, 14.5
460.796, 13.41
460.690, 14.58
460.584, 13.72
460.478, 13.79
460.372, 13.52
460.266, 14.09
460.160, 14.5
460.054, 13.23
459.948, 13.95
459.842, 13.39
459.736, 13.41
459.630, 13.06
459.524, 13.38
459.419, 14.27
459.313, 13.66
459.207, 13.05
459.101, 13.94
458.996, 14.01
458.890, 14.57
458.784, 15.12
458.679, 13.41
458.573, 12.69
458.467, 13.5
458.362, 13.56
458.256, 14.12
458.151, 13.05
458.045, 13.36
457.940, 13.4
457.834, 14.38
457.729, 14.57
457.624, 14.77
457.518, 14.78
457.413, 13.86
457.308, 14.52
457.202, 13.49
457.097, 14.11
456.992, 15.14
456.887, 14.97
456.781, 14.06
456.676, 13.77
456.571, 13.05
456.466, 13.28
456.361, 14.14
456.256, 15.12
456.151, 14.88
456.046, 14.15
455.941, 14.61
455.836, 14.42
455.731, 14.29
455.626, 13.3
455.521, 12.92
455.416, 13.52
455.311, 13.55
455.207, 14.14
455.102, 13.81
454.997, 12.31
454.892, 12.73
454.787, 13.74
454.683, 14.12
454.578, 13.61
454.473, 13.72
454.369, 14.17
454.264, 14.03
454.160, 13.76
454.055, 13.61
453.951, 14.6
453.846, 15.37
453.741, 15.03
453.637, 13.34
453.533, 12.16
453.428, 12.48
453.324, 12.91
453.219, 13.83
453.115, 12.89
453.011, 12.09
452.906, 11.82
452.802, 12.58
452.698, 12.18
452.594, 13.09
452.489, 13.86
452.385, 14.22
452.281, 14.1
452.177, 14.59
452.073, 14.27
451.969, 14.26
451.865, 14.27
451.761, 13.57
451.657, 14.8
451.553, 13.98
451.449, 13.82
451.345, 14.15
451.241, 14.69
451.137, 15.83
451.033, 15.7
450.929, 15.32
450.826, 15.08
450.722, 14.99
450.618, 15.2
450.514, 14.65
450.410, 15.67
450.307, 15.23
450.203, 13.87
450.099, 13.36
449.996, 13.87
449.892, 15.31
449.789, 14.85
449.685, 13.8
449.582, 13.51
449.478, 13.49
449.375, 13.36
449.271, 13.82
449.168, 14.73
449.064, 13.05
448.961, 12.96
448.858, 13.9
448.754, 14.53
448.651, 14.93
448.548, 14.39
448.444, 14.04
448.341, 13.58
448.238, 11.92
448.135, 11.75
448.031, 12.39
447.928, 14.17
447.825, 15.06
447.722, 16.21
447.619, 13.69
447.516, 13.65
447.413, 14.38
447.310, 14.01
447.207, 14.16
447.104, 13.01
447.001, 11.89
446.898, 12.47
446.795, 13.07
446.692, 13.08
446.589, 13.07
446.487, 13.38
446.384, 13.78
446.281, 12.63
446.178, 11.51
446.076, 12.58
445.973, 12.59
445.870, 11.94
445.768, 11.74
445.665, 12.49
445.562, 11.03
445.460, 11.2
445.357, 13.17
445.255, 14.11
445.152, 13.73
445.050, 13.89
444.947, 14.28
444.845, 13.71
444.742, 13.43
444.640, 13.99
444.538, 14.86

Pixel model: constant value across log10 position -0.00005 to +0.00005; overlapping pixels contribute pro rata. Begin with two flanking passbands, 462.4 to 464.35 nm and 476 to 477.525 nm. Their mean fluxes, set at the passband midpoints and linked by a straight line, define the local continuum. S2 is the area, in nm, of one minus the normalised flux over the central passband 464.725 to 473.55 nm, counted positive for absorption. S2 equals 0.29 nm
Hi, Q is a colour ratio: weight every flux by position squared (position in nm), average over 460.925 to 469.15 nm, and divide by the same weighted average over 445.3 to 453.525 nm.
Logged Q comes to 1.1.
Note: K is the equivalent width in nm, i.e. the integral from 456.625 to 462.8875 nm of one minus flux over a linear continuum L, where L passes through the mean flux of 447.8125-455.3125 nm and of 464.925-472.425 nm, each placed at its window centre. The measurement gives -0.16 nm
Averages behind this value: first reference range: 13.9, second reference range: 13.6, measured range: 14.1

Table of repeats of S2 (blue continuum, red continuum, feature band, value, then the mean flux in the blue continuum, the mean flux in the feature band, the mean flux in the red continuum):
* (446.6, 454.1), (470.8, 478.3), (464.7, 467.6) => 0.080 nm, 13.9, 13.5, 13.9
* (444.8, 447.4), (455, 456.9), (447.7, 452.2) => -0.309 nm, 12.9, 14.2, 13.9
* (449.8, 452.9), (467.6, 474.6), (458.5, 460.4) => 0.044 nm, 14.3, 13.7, 13.7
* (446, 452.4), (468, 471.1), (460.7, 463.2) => -0.154 nm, 14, 14.4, 13.4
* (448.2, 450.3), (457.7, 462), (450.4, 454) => -0.027 nm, 13.9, 14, 13.9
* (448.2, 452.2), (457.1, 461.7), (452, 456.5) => 0.151 nm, 14.3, 13.7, 13.9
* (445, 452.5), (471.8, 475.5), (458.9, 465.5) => -0.046 nm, 13.8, 14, 14.1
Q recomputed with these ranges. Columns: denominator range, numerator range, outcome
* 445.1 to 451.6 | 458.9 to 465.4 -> 1.09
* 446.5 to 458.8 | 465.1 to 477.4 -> 1.07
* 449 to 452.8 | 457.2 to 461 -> 1.01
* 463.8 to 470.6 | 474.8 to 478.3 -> 1.07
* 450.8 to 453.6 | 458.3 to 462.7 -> 1.06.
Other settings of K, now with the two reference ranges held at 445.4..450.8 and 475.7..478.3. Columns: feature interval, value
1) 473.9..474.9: -0.077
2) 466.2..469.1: 0.069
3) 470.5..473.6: 0.061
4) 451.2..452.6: -0.057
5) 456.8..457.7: -0.051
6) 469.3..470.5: 0.056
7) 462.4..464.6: -0.075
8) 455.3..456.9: -0.040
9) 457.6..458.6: -0.005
